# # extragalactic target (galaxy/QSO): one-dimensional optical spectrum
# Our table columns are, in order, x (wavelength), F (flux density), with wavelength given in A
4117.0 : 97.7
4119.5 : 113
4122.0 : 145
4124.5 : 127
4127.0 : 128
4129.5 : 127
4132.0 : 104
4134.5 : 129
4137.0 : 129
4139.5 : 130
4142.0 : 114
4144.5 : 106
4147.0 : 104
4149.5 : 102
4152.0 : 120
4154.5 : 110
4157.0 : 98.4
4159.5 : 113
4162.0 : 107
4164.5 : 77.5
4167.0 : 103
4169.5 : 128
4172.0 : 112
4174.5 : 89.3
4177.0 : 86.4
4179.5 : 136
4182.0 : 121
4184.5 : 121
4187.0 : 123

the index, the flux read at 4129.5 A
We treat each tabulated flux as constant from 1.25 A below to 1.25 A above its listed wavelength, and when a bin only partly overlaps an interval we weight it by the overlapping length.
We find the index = 127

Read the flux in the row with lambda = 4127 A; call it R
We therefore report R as 128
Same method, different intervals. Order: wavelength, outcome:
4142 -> 114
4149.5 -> 102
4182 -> 121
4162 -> 107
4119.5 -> 113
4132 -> 104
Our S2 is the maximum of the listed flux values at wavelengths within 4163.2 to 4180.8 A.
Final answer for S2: 136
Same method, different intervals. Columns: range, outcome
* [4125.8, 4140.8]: 130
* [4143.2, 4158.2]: 120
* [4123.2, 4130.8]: 128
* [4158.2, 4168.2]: 113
